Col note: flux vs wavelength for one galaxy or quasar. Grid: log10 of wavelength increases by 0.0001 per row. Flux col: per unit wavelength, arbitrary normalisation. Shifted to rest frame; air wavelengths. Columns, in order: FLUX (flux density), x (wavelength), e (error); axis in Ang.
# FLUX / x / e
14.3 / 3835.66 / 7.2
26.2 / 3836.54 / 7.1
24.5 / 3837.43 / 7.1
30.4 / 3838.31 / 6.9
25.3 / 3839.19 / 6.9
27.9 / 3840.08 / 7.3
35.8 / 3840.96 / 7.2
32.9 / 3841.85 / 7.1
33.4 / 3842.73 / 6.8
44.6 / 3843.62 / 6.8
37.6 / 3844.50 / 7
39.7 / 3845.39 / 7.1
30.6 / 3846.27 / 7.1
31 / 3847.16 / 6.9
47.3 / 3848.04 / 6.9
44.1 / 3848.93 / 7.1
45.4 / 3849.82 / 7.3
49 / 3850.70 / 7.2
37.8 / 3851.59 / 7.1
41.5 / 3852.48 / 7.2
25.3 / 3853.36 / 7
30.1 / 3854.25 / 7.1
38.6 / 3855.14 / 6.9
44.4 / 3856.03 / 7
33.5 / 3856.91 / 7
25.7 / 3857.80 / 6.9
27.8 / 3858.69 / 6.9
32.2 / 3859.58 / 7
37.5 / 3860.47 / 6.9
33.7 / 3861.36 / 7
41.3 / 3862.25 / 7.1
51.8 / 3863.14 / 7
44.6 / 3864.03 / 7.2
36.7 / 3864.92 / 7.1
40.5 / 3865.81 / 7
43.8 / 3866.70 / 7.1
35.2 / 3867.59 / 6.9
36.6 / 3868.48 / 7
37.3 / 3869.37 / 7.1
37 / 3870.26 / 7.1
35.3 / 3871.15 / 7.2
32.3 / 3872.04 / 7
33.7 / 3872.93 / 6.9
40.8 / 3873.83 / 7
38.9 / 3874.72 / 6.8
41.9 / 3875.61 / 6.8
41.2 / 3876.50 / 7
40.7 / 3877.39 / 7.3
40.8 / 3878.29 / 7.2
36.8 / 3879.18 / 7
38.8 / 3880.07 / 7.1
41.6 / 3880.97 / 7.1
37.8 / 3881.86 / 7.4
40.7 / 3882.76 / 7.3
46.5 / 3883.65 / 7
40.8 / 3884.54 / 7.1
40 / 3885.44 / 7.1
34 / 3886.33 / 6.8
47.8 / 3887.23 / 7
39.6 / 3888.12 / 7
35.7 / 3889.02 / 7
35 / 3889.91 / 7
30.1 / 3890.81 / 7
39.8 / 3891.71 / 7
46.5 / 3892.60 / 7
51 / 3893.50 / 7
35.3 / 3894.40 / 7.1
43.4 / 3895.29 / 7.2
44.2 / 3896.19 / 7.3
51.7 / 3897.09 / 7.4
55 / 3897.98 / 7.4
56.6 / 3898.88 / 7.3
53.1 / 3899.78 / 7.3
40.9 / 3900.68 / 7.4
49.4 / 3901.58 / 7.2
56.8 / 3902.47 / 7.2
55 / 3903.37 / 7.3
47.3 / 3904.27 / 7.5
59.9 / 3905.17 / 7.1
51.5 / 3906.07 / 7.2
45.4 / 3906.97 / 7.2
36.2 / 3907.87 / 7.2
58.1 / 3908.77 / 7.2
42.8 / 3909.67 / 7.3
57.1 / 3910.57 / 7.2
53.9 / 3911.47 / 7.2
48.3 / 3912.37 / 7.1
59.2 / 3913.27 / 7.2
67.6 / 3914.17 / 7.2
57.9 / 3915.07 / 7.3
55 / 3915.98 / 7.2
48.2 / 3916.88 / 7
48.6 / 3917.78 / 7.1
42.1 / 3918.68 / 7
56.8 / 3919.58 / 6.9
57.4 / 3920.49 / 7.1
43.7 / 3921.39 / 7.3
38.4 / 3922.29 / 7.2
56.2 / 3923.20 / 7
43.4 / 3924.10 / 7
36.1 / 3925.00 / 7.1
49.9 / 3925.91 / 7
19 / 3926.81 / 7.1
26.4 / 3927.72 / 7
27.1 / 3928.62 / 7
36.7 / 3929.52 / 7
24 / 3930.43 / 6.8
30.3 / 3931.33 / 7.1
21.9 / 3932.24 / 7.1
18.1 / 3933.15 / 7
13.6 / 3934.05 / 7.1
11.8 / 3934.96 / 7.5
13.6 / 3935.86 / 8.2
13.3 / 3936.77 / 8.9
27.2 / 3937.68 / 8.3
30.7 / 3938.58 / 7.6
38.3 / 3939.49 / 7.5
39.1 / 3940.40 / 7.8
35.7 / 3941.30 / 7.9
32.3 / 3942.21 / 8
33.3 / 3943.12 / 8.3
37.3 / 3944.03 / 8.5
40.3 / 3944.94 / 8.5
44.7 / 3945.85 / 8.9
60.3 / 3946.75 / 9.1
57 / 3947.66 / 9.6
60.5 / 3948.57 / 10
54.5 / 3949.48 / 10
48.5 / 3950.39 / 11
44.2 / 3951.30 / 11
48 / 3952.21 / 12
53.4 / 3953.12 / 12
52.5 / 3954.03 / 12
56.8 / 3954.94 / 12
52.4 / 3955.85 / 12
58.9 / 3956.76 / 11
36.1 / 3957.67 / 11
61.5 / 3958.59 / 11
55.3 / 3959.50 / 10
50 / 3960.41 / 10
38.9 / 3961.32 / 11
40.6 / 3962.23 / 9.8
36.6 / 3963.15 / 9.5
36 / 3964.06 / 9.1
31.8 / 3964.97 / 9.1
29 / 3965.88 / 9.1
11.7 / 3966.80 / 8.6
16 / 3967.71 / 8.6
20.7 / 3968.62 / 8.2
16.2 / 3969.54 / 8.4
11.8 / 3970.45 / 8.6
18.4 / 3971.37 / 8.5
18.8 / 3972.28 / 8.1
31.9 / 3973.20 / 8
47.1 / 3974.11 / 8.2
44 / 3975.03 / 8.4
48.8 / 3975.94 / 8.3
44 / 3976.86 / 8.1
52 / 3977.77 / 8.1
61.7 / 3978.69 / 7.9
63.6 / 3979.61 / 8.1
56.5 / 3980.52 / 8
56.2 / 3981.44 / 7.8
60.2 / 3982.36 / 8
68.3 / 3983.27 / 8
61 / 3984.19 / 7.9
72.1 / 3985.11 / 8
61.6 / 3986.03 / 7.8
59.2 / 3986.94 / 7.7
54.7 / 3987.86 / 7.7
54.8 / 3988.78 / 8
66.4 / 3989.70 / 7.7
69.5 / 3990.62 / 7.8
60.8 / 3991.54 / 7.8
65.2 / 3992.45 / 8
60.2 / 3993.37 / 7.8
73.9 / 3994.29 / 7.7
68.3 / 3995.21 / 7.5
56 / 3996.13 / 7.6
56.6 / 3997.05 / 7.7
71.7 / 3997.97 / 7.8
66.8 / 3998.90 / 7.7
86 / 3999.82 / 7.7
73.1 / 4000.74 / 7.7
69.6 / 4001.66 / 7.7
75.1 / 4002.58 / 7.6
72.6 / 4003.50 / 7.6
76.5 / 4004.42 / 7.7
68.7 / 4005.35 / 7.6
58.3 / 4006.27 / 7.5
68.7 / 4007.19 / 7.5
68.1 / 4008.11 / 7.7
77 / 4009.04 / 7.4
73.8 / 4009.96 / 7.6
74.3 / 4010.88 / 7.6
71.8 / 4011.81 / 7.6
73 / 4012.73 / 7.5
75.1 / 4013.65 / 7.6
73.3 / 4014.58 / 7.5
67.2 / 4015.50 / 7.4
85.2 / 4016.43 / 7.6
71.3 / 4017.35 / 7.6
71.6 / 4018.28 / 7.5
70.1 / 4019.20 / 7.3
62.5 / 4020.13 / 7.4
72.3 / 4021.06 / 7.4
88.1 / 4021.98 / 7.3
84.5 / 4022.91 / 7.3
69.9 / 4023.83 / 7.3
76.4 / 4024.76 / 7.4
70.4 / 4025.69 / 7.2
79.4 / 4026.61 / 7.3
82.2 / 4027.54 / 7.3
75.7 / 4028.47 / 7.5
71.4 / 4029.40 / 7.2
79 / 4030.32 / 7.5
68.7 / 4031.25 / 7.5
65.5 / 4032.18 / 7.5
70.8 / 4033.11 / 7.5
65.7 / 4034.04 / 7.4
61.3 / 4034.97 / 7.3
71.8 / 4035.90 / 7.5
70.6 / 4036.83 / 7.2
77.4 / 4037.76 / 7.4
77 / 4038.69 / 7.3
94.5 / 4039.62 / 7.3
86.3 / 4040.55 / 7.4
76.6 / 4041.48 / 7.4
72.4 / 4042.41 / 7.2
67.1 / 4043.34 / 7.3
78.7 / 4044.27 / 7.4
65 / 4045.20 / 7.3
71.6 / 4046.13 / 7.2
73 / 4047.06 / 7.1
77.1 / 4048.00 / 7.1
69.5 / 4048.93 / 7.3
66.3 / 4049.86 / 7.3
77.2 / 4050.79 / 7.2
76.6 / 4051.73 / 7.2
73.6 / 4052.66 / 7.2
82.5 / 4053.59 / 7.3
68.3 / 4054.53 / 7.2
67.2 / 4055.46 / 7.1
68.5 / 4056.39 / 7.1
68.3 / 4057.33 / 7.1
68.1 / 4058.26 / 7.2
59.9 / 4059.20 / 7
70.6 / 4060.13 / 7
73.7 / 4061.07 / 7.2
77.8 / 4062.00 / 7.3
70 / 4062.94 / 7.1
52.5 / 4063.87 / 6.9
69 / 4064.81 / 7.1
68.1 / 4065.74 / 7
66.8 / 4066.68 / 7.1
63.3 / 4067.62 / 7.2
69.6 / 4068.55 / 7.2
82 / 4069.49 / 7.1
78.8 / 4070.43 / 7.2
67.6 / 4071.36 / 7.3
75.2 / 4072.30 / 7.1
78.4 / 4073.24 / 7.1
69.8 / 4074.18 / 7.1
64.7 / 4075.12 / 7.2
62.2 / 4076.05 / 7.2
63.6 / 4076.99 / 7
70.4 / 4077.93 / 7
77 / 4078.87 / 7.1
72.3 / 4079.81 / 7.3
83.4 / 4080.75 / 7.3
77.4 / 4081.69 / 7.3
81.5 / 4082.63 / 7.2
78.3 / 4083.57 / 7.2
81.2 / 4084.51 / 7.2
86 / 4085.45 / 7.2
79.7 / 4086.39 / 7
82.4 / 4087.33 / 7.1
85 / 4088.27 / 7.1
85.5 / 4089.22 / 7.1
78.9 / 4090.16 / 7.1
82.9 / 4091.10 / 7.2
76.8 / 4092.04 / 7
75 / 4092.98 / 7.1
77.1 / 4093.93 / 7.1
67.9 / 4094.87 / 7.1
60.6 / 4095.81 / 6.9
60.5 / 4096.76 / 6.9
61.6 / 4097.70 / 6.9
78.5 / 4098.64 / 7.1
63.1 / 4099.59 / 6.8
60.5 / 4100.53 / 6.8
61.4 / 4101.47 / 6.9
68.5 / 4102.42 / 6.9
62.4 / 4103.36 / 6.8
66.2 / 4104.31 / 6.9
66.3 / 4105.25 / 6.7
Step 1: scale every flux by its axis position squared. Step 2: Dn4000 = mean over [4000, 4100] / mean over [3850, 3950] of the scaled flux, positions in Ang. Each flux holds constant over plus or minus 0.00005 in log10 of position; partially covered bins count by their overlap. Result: 1.9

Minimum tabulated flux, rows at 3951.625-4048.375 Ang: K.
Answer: 11.7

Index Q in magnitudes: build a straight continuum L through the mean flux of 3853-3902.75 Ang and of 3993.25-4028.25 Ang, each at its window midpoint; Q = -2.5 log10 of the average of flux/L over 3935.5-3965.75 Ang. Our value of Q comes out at 0.32 mag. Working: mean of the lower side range 40.1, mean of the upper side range 72.2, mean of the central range 43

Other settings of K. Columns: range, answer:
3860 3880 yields 32.3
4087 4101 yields 60.5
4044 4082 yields 52.5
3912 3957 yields 11.8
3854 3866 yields 25.7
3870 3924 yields 30.1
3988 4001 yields 54.8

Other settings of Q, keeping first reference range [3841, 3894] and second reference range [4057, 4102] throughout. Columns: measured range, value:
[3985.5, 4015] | -0.14 mag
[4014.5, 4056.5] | -0.14 mag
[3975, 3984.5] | 0.00 mag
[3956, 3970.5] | 0.45 mag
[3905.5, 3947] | 0.19 mag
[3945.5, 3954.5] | -0.02 mag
